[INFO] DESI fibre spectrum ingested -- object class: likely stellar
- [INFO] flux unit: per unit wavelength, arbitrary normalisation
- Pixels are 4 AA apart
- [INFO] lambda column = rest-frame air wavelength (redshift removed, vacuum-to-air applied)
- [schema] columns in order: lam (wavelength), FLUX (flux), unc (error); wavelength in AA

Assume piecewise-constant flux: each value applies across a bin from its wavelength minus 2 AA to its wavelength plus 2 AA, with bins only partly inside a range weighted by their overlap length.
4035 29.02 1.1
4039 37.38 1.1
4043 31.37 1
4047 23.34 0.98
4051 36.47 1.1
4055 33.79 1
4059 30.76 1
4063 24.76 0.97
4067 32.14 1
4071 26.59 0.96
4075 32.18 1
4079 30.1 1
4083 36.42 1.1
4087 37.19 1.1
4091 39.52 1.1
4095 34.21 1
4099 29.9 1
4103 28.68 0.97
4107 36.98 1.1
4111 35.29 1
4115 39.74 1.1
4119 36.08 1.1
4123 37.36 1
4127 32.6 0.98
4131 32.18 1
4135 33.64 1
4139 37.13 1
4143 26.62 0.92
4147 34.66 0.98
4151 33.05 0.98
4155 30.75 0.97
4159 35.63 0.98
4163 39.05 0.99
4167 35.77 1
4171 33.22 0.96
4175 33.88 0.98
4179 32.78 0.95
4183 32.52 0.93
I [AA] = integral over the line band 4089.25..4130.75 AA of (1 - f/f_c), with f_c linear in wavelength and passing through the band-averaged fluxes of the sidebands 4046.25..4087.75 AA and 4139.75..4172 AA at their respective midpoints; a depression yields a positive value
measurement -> -3.1 AA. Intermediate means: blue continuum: 31.3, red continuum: 33.7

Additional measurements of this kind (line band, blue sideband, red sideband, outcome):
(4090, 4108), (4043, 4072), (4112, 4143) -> -0.3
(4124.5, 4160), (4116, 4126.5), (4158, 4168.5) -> 3.7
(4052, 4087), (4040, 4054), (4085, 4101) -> 1.9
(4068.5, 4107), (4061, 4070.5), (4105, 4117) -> -0.5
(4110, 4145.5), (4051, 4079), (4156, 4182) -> -1.5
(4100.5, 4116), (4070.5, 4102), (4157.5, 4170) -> -0.2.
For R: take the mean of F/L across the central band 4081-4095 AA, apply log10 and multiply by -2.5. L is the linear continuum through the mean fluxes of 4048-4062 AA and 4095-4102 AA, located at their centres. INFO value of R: -0.19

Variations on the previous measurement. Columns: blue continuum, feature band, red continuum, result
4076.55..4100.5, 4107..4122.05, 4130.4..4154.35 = -0.10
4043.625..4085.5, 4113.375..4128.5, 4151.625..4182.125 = -0.12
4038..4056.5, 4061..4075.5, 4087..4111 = 0.16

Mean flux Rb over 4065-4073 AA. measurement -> 29.4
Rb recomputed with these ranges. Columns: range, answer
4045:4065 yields 29.8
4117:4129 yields 35.3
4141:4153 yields 31.4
